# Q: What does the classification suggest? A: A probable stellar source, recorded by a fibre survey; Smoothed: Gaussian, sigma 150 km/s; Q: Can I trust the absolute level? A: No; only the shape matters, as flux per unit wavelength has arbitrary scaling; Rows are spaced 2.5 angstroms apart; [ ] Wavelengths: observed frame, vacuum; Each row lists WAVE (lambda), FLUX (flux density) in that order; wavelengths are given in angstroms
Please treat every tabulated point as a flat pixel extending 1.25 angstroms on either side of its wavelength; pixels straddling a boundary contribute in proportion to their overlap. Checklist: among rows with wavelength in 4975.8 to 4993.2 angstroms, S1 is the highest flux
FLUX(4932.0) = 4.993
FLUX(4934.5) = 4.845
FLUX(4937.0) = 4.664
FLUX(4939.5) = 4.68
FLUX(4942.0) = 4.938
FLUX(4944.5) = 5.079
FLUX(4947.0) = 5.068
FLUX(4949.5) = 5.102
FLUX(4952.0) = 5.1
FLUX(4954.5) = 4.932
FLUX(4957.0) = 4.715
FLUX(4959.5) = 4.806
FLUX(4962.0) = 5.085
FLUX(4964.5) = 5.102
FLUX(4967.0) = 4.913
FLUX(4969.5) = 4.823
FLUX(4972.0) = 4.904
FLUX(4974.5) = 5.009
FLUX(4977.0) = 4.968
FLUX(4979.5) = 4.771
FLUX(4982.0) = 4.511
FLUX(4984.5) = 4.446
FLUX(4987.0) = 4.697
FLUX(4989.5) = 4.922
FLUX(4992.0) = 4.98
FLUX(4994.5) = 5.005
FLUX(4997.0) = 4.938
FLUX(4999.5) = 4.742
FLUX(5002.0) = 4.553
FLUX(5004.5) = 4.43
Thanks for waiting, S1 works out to 4.98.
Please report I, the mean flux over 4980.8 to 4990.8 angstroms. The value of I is 4.65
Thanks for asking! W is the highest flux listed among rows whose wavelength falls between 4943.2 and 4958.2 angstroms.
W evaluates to 5.102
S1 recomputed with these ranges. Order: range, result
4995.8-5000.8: 4.938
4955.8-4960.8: 4.806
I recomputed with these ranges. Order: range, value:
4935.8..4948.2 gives 4.89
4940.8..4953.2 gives 5.06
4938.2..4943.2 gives 4.81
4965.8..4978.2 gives 4.92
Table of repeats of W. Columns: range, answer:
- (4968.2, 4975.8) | 5.009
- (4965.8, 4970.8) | 4.913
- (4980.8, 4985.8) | 4.511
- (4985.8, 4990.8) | 4.922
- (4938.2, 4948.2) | 5.079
